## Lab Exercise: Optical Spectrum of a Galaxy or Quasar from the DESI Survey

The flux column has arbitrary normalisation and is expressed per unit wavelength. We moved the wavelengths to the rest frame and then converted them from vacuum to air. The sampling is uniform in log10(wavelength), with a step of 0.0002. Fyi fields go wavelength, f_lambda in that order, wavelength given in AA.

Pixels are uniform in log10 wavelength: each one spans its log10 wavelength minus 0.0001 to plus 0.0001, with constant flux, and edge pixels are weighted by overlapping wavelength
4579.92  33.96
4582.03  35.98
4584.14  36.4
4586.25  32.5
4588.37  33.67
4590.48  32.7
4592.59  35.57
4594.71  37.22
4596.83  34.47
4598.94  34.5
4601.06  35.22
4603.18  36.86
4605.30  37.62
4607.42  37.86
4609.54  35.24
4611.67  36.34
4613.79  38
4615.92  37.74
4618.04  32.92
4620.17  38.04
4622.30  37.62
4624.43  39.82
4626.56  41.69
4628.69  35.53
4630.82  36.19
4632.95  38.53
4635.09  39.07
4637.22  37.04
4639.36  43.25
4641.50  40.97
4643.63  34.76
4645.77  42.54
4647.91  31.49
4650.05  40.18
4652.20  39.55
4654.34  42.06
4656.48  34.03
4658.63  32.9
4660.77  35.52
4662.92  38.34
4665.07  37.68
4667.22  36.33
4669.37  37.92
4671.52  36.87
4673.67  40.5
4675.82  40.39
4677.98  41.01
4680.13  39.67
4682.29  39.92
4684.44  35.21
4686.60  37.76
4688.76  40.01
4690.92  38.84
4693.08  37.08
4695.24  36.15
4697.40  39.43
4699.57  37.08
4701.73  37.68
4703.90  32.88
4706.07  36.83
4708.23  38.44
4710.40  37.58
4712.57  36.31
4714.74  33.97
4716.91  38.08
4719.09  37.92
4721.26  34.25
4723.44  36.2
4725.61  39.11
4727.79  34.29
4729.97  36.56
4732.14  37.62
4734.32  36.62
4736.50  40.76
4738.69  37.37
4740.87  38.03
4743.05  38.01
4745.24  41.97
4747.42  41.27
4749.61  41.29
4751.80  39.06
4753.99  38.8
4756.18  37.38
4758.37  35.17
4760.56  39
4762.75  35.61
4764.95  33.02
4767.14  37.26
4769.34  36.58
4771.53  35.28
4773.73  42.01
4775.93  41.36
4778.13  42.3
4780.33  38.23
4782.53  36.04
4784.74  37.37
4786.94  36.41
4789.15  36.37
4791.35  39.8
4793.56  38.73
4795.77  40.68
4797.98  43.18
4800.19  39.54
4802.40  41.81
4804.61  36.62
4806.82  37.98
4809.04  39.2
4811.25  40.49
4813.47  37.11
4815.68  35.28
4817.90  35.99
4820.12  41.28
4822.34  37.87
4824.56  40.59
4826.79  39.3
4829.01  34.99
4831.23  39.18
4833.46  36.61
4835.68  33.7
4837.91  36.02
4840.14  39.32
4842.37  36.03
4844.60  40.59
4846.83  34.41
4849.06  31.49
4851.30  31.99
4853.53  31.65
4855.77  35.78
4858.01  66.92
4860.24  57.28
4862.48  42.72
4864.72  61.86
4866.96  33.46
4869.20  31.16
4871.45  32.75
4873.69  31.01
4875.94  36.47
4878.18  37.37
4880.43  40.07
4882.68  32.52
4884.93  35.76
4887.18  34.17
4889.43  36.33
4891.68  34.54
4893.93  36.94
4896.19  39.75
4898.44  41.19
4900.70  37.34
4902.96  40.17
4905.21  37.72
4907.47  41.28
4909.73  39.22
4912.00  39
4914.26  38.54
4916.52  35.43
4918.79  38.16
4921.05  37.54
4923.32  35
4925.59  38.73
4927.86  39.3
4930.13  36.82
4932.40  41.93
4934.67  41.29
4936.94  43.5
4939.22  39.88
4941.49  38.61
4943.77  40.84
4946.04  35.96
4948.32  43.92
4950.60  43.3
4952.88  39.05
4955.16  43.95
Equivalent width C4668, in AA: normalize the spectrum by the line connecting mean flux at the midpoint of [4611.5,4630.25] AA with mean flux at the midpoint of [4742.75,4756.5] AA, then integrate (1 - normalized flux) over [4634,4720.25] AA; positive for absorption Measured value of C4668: 1.6 AA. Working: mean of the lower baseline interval 37.6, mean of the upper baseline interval 39.9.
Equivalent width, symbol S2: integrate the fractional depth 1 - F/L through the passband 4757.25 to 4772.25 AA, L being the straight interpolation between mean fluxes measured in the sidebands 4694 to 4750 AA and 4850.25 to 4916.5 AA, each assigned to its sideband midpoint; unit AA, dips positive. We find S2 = 0.8 AA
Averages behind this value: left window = 37.5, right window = 39.1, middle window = 36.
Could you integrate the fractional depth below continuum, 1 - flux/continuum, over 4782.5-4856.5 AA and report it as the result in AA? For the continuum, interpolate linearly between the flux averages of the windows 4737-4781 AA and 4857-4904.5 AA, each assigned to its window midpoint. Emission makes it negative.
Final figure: 3.21 AA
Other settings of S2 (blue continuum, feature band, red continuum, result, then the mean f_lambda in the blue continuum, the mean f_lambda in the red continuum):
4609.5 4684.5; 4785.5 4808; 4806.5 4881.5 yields -0.3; 38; 38.8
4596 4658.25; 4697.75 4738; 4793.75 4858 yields 0.9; 37.5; 38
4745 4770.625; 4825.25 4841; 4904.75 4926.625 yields 0.4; 37.9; 38.1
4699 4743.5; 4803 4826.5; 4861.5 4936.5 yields -0.5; 36.9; 38.1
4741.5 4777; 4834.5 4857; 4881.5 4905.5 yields 1.3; 38.3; 36.9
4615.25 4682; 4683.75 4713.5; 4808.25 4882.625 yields 0.8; 38.1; 38.7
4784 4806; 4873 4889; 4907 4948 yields 1.4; 39.1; 39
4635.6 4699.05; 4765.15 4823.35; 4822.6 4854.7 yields -3.0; 38.2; 36.2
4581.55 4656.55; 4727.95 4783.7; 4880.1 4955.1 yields -0.6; 37.1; 38.7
